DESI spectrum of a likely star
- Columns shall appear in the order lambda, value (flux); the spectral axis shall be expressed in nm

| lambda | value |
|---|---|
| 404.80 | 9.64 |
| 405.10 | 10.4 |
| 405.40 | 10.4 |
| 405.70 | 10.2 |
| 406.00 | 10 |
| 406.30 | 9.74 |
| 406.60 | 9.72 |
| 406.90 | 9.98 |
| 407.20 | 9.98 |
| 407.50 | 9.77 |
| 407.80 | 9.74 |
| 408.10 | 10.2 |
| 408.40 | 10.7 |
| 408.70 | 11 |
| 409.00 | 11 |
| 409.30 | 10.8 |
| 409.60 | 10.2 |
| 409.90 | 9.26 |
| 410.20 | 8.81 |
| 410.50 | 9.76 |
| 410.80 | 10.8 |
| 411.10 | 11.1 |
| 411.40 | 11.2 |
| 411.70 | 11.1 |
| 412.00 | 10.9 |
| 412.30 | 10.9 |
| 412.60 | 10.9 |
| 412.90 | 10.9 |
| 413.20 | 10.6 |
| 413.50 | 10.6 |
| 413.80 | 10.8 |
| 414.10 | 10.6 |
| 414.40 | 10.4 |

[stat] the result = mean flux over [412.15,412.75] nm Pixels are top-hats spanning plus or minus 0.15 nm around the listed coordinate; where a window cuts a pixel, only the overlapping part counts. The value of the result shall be 10.9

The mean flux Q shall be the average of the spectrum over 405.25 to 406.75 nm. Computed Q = 10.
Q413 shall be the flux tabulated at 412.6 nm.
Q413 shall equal 10.9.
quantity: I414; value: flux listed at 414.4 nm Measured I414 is 10.4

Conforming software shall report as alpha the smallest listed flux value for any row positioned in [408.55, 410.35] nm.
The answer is 8.81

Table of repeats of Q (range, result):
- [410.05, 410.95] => 9.79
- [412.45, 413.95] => 10.8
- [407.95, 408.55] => 10.5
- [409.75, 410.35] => 9.03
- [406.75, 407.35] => 9.98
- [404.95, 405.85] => 10.3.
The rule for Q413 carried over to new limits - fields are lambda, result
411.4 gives 11.2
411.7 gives 11.1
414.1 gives 10.6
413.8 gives 10.8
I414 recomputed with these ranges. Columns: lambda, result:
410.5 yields 9.76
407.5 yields 9.77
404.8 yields 9.64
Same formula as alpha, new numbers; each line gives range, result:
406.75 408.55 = 9.74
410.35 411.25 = 9.76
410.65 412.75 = 10.8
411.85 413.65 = 10.6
